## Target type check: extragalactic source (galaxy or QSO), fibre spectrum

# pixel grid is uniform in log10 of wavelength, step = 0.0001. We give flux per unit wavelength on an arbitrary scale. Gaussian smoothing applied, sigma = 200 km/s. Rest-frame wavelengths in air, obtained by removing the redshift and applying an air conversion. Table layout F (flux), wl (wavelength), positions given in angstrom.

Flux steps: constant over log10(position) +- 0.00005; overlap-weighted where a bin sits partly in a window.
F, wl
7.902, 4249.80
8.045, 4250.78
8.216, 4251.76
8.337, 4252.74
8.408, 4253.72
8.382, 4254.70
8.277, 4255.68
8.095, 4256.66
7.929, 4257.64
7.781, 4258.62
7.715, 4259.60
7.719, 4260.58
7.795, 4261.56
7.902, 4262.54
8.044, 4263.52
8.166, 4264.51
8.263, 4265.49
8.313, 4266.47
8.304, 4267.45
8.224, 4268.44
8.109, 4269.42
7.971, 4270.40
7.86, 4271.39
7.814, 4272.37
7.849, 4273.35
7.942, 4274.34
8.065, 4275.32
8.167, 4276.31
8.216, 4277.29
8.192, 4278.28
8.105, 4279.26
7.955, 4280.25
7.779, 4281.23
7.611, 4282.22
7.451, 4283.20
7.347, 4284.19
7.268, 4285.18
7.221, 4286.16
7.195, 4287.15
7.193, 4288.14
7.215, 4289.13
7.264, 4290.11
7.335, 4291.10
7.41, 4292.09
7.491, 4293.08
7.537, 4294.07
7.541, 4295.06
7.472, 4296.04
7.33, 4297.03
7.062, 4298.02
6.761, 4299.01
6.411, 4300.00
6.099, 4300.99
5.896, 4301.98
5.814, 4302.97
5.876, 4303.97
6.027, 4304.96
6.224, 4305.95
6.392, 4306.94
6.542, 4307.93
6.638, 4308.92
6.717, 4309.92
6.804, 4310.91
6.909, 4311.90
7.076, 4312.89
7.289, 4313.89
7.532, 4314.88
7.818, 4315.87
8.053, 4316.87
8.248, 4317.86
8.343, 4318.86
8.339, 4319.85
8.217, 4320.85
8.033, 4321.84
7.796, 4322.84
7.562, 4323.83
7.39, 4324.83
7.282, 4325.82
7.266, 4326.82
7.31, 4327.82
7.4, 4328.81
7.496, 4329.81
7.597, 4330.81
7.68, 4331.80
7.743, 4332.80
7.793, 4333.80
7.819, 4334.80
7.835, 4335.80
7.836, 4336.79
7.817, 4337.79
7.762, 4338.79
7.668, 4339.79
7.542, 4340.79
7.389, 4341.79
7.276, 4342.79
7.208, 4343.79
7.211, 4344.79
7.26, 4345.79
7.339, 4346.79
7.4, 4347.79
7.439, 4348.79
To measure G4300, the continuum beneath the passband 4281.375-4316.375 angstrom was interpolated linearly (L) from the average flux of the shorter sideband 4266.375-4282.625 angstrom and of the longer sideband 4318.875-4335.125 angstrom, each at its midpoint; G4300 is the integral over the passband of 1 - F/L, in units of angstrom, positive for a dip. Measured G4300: 4.0 angstrom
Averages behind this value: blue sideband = 8.02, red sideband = 7.69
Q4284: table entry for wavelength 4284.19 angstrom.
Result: 7.347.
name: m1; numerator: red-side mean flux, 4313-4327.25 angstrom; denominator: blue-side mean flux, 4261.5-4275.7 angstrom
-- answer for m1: 0.97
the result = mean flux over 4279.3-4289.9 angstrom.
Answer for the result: 7.45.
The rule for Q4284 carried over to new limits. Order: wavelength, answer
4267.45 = 8.304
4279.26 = 8.105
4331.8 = 7.68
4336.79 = 7.836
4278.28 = 8.192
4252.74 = 8.337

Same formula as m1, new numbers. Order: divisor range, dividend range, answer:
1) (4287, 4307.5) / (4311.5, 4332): 1.12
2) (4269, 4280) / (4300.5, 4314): 0.80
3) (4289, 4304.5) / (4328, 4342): 1.11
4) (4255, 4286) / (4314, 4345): 0.97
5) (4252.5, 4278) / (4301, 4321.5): 0.87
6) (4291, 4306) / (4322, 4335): 1.12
